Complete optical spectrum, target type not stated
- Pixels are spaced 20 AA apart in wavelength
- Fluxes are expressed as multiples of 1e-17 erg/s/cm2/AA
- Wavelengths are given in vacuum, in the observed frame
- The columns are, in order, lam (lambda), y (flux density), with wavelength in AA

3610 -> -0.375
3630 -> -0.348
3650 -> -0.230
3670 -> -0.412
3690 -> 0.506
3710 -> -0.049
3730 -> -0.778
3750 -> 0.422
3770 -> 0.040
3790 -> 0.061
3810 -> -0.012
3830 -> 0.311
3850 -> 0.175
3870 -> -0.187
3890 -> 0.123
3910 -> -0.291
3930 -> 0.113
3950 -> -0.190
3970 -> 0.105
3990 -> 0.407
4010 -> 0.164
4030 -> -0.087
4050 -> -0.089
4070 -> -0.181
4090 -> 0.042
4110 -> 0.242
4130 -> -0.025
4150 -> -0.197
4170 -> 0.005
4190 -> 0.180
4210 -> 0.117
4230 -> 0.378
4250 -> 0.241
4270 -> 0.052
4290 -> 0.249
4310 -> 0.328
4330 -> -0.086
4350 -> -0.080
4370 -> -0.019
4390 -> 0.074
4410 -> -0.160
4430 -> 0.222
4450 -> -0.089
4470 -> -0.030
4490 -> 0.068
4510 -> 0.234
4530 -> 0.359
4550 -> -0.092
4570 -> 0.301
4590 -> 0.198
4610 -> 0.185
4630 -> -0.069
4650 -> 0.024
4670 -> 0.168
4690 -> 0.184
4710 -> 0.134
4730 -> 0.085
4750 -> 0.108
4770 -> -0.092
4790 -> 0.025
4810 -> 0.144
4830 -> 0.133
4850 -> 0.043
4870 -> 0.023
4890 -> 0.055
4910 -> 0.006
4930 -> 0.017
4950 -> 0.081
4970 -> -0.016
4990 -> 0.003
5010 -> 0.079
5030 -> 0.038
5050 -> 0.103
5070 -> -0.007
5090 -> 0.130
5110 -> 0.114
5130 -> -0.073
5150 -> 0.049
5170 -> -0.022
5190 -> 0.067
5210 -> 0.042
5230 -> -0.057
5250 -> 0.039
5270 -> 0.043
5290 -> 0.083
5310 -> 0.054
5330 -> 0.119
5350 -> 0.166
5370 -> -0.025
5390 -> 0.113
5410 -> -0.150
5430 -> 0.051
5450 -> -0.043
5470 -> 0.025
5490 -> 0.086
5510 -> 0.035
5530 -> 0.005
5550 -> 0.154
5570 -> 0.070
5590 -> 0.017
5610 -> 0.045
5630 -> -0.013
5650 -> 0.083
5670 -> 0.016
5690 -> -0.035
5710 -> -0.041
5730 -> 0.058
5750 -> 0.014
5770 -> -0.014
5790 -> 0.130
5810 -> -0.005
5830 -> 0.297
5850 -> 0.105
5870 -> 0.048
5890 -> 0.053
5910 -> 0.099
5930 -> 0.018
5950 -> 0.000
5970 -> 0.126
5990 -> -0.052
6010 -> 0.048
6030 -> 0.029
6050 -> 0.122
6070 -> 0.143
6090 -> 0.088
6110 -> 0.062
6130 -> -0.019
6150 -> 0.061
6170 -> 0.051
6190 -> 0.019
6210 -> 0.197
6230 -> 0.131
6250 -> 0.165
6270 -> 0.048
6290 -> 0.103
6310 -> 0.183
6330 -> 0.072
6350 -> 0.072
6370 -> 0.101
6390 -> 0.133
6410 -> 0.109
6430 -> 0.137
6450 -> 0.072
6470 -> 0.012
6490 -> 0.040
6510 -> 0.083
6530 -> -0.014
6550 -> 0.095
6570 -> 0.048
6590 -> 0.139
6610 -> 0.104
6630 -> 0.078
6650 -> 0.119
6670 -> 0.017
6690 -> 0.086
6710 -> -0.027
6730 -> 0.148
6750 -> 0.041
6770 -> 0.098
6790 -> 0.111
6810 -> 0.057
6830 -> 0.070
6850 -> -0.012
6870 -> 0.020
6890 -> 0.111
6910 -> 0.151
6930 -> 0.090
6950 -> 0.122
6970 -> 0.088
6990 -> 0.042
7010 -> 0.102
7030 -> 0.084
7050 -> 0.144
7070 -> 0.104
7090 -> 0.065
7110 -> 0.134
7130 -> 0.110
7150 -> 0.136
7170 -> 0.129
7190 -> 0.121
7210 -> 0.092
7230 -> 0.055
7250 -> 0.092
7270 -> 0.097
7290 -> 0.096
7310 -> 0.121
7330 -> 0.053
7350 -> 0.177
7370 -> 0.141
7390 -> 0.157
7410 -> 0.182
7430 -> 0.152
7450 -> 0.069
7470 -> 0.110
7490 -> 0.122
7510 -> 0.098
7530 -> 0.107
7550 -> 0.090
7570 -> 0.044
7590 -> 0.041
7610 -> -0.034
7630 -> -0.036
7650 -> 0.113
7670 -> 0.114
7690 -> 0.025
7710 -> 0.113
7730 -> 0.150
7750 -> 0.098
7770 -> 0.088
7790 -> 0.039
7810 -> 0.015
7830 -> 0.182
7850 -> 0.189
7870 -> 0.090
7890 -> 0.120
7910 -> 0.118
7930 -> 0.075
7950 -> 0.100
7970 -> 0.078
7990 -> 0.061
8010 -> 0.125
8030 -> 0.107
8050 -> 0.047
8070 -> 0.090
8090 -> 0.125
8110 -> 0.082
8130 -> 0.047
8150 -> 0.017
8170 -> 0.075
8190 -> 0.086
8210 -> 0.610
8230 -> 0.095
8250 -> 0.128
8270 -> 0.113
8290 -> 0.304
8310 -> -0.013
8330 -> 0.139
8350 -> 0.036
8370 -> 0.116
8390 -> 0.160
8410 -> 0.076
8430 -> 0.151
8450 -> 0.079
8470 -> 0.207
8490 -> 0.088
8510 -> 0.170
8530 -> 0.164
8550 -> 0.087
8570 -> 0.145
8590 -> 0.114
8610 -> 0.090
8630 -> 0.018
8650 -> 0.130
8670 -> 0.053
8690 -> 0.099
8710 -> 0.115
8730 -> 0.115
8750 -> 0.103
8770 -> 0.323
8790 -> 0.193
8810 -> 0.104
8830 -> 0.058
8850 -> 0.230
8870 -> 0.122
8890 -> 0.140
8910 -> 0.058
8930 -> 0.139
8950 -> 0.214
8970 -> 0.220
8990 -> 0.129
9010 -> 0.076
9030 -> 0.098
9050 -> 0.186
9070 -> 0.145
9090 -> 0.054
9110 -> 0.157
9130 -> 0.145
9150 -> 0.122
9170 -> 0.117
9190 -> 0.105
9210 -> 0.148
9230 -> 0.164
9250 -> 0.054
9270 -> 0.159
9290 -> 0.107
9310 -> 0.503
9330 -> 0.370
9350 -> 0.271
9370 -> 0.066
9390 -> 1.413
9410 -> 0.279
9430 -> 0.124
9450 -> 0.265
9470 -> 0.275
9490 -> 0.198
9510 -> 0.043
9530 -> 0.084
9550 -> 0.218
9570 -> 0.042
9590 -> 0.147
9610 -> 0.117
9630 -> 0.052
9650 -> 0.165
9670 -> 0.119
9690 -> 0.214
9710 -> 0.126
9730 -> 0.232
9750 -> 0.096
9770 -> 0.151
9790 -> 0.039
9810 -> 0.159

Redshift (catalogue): 1.201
